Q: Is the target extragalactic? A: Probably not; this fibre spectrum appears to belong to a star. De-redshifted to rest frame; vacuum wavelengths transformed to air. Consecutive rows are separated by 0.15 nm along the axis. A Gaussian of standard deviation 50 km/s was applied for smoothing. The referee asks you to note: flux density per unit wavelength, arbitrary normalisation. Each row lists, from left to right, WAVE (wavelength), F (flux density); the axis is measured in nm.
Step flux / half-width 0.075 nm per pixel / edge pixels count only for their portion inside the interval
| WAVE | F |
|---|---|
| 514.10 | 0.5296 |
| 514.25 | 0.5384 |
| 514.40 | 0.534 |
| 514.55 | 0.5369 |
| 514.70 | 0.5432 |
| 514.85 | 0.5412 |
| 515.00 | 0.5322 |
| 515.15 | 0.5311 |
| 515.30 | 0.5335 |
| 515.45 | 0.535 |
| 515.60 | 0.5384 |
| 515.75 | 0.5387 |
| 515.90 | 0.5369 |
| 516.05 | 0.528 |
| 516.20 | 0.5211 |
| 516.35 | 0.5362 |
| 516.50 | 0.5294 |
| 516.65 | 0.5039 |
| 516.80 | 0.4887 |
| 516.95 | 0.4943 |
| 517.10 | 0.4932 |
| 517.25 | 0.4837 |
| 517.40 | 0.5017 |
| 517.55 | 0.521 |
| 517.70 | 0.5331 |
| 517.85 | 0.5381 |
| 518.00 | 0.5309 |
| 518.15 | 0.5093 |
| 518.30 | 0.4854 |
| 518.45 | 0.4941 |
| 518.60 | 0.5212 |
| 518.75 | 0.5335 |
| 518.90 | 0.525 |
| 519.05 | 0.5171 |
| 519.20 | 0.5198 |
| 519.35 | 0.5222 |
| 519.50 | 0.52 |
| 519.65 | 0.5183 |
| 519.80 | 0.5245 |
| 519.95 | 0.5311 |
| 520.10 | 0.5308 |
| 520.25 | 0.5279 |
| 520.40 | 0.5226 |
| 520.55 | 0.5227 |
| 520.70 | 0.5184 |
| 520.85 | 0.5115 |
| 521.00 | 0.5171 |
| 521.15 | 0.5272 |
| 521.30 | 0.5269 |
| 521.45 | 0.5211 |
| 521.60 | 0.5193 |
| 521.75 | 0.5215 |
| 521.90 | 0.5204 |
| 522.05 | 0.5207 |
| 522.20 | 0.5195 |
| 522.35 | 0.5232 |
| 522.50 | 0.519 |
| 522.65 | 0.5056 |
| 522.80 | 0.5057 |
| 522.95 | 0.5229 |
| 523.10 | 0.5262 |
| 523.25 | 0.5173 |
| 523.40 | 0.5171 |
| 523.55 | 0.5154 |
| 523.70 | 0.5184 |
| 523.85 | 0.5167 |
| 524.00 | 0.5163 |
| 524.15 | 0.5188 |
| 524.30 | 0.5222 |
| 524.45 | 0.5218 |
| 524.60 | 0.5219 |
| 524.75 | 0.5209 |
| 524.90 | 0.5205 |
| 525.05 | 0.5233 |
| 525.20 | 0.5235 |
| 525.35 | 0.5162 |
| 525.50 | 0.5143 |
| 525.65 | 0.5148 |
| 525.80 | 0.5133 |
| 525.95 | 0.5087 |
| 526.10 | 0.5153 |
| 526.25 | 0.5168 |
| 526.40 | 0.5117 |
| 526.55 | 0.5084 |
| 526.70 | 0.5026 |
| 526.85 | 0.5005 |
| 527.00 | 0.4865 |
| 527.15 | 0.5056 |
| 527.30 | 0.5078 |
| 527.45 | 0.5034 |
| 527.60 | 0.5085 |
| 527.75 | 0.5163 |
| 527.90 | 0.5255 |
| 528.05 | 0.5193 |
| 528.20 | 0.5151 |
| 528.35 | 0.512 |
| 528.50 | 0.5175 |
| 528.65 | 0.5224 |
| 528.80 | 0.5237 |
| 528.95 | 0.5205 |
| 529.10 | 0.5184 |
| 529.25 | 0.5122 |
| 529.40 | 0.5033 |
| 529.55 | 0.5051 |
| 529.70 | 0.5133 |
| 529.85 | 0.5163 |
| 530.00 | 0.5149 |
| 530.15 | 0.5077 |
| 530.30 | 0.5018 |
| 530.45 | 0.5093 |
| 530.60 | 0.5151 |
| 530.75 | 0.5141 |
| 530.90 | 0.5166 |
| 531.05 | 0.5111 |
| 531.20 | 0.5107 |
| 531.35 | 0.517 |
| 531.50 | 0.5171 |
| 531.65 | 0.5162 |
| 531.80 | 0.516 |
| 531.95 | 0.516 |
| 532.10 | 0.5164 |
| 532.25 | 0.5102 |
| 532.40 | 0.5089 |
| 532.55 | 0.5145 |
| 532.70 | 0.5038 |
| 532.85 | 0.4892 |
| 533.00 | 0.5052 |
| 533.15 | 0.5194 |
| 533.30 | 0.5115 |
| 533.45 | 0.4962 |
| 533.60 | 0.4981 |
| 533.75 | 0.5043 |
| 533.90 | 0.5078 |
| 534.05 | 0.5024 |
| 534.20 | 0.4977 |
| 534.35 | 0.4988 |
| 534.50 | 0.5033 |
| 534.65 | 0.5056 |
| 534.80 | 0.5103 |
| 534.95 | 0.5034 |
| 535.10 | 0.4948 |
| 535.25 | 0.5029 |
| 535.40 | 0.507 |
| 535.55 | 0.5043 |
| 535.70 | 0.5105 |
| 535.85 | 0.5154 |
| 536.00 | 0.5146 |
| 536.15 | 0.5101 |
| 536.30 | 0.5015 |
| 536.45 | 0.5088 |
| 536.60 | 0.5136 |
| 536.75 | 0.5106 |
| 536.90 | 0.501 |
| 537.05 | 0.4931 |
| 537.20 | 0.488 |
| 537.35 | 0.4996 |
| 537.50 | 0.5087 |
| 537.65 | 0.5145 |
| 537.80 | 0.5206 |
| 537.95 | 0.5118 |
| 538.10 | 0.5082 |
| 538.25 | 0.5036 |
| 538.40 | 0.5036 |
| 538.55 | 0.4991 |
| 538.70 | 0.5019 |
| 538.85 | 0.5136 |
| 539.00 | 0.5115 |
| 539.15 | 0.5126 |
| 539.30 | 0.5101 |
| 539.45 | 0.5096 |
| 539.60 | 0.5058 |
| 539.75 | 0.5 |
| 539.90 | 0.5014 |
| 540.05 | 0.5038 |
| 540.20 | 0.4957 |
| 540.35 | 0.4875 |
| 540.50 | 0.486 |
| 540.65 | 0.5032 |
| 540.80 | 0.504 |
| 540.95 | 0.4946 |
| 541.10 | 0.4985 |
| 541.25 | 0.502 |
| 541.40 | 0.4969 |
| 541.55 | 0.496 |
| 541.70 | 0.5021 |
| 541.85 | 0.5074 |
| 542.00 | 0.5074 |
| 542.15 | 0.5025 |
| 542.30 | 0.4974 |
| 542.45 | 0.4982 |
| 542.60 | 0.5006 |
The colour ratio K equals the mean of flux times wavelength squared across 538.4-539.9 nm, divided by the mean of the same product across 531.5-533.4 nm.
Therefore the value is 1.0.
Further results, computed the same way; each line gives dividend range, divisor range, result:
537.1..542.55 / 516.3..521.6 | 1.05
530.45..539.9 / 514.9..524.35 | 1.04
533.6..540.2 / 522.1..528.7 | 1.03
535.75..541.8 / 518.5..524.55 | 1.03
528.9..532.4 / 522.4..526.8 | 1.02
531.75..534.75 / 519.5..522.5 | 1.02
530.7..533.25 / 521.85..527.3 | 1.02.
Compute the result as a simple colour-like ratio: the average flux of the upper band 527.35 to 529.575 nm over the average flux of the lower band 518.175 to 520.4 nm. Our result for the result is 0.99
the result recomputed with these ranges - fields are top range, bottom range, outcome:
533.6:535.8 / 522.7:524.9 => 0.97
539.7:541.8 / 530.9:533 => 0.97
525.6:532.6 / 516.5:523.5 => 0.99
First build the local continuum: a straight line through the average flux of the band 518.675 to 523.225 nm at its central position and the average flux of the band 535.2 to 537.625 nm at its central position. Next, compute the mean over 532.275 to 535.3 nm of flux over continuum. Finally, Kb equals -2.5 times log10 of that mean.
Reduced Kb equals 0.010 mag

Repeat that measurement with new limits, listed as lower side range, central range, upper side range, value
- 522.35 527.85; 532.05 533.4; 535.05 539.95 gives 0.002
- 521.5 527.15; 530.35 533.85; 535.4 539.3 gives 0.001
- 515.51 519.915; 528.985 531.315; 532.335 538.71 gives -0.005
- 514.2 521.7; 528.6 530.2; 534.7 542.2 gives -0.005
